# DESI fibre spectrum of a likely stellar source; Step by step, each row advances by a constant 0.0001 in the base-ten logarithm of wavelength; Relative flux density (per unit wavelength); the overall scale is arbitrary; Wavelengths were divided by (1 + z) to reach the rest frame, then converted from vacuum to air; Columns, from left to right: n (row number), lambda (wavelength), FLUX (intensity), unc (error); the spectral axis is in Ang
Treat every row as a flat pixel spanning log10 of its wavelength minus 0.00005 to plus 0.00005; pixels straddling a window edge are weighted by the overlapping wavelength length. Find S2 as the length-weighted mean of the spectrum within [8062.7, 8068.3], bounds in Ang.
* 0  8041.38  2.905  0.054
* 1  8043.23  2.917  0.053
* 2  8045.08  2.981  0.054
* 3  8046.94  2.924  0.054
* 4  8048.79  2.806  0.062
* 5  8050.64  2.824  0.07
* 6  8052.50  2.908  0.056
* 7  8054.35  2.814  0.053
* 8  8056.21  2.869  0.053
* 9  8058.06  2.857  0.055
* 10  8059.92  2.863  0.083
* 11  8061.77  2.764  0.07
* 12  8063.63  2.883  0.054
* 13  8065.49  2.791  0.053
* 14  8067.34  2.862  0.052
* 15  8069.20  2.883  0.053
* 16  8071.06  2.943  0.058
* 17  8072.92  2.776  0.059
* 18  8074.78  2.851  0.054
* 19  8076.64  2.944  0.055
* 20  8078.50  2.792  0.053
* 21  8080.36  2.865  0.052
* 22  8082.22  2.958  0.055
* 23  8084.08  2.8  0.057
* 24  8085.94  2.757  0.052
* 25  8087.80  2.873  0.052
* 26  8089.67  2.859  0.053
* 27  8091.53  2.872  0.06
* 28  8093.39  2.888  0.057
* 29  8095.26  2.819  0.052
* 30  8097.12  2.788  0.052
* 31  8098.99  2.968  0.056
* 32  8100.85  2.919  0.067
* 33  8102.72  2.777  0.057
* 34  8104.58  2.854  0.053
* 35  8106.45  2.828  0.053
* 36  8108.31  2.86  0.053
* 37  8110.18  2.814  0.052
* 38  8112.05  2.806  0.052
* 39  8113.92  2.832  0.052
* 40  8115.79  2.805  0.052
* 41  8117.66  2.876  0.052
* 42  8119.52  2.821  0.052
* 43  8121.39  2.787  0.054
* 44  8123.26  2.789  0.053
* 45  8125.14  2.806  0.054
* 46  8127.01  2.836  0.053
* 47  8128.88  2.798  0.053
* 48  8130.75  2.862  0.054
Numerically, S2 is 2.85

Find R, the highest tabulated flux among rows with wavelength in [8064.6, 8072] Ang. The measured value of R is 2.943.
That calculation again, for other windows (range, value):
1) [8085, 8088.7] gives 2.873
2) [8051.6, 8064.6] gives 2.908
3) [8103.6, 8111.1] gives 2.86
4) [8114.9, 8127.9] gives 2.876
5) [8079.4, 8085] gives 2.958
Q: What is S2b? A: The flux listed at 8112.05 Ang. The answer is 2.806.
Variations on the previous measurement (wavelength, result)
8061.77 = 2.764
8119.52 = 2.821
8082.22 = 2.958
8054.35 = 2.814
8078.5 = 2.792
